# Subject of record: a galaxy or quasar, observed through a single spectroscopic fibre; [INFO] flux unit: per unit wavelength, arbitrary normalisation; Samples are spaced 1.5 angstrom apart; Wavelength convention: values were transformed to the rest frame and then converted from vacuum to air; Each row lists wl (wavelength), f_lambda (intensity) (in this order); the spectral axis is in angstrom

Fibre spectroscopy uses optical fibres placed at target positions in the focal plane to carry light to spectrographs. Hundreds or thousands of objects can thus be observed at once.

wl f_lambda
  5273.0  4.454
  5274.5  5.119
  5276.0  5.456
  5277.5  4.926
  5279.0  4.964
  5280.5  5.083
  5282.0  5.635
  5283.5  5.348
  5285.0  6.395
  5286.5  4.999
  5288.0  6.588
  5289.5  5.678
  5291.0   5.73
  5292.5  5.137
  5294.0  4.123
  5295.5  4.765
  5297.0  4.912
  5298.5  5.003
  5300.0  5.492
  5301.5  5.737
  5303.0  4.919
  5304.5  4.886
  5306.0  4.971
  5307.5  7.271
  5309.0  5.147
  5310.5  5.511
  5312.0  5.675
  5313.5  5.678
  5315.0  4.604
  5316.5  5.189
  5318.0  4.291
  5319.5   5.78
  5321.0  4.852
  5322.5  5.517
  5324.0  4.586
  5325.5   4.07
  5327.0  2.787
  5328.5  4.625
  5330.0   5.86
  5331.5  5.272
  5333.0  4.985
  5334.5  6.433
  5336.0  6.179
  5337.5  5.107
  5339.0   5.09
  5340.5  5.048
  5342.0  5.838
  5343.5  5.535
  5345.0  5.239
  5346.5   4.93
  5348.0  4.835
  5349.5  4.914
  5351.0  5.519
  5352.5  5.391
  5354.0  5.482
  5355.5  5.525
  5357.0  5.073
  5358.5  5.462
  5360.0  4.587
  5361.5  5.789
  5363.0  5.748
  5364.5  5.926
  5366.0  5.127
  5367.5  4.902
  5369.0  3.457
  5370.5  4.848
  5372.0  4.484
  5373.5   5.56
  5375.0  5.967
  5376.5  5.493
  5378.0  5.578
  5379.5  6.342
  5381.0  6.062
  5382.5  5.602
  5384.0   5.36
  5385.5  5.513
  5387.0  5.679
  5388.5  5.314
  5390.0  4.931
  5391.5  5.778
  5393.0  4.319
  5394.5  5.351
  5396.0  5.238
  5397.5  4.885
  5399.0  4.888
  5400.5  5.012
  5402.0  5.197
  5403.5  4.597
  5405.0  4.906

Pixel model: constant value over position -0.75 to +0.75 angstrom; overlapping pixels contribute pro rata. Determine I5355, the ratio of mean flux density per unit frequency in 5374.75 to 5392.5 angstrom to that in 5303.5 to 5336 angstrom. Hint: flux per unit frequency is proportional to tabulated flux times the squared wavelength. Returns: 1.11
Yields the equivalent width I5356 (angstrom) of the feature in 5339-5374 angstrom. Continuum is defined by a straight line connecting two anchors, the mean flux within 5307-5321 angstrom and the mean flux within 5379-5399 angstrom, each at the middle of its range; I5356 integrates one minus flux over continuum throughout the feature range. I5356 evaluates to 1.4 angstrom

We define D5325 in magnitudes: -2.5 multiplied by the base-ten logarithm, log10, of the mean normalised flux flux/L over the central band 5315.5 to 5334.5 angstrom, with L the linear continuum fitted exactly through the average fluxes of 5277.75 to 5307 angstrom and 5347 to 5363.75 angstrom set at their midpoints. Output 0.09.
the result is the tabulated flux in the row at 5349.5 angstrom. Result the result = 4.914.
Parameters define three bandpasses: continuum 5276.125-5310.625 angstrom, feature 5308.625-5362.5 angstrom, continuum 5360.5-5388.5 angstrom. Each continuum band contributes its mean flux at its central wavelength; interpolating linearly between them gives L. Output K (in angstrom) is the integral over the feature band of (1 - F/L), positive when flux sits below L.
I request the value 2.0 angstrom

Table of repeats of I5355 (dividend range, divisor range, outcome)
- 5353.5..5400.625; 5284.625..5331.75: 1.05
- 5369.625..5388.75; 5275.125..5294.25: 1.05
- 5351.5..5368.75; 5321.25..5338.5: 1.07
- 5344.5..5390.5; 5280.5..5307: 1.03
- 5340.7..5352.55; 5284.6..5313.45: 0.99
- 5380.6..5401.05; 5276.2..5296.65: 1.03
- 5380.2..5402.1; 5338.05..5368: 1.01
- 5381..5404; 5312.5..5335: 1.08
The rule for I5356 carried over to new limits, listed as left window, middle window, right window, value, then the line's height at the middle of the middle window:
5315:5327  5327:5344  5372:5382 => -1.1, 5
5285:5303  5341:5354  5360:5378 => -0.1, 5.23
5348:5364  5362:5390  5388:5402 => -0.9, 5.2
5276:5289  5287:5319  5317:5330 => -1.5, 5.07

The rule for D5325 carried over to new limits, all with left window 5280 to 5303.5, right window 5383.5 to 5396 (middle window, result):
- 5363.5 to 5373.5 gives 0.090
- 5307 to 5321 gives -0.012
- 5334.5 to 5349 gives -0.010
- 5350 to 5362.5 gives -0.010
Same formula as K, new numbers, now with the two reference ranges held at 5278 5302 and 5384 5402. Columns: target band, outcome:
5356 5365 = -0.3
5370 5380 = -0.5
